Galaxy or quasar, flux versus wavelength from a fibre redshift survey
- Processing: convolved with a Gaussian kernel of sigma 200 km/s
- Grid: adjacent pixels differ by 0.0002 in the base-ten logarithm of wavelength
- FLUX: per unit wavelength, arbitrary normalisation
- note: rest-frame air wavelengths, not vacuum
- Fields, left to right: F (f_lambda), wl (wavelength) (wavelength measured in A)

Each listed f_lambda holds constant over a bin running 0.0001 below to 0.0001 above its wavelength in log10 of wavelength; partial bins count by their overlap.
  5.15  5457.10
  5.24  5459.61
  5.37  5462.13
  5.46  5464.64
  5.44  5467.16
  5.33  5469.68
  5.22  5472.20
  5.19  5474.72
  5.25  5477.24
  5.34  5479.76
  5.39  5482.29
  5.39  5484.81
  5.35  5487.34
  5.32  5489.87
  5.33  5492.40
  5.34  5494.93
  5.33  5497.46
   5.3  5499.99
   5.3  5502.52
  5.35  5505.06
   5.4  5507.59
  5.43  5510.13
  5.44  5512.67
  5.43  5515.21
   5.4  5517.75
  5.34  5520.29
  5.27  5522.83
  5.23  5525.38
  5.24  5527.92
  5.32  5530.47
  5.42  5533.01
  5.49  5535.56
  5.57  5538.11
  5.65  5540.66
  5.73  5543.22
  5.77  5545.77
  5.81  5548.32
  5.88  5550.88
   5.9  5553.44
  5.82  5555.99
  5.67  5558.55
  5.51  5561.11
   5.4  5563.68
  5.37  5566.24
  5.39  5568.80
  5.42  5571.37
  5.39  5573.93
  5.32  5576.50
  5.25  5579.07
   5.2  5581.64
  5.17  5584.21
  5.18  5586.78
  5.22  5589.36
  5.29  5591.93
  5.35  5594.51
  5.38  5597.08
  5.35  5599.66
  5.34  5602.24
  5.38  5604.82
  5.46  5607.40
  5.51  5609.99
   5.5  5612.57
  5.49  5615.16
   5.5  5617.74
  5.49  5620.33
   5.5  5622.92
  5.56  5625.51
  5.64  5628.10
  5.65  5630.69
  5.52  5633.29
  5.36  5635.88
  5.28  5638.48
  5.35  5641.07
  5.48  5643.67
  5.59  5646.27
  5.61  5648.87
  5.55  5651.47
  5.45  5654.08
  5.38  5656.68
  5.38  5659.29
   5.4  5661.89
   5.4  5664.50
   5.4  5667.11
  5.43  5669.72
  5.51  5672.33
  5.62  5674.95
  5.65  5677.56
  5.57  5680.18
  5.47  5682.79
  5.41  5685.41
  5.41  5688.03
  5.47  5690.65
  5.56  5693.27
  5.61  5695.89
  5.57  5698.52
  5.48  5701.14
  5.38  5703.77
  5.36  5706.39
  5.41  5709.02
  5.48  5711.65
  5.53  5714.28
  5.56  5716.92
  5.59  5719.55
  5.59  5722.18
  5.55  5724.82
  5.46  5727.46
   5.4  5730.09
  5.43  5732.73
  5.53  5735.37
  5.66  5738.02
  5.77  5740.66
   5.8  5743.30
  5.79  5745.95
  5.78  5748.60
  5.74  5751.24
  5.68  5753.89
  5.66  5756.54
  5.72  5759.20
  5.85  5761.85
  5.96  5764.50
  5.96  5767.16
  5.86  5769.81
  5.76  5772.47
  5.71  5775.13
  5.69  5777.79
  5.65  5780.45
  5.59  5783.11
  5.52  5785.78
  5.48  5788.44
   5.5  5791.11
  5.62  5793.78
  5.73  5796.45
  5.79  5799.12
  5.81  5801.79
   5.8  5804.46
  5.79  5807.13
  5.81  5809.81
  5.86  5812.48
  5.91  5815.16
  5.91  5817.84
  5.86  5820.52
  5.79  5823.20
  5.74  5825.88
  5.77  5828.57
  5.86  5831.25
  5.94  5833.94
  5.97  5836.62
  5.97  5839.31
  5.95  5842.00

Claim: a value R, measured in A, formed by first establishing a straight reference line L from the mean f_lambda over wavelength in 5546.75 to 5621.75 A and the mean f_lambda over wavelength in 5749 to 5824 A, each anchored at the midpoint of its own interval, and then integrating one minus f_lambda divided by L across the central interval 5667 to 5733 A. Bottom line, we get 1.4 A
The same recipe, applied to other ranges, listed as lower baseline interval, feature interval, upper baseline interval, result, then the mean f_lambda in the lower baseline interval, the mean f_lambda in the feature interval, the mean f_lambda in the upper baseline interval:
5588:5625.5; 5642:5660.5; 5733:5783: 0.1 A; 5.42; 5.49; 5.74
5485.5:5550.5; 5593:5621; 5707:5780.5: 0.5 A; 5.43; 5.43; 5.66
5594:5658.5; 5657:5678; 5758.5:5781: 0.4 A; 5.47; 5.46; 5.8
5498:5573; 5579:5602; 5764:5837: 1.2 A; 5.49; 5.27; 5.77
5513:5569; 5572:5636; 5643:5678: 1.2 A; 5.53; 5.4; 5.49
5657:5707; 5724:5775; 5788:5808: -0.9 A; 5.48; 5.71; 5.7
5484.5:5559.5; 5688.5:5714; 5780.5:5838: 0.8 A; 5.47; 5.48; 5.76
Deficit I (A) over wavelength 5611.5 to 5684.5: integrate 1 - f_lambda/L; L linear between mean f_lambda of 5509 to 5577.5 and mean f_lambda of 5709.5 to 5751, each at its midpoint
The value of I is 0.9 A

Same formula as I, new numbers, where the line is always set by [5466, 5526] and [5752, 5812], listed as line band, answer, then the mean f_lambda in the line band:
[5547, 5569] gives -0.9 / 5.65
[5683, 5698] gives 0.3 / 5.49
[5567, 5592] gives 0.8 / 5.28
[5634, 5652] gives 0.3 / 5.46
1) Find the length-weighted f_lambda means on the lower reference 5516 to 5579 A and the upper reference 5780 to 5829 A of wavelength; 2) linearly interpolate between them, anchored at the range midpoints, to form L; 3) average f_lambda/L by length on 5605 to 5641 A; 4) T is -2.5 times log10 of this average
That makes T 0.02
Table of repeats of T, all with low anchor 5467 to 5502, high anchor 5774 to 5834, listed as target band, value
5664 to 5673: 0.025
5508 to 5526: -0.001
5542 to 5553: -0.078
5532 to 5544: -0.035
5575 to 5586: 0.043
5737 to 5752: -0.019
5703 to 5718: 0.032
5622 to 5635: -0.012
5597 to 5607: 0.021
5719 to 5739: 0.024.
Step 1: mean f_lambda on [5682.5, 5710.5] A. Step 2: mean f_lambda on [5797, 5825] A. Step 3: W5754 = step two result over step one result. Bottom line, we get 1.07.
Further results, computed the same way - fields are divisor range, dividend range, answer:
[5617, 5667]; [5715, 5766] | 1.03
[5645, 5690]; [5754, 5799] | 1.04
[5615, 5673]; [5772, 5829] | 1.05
